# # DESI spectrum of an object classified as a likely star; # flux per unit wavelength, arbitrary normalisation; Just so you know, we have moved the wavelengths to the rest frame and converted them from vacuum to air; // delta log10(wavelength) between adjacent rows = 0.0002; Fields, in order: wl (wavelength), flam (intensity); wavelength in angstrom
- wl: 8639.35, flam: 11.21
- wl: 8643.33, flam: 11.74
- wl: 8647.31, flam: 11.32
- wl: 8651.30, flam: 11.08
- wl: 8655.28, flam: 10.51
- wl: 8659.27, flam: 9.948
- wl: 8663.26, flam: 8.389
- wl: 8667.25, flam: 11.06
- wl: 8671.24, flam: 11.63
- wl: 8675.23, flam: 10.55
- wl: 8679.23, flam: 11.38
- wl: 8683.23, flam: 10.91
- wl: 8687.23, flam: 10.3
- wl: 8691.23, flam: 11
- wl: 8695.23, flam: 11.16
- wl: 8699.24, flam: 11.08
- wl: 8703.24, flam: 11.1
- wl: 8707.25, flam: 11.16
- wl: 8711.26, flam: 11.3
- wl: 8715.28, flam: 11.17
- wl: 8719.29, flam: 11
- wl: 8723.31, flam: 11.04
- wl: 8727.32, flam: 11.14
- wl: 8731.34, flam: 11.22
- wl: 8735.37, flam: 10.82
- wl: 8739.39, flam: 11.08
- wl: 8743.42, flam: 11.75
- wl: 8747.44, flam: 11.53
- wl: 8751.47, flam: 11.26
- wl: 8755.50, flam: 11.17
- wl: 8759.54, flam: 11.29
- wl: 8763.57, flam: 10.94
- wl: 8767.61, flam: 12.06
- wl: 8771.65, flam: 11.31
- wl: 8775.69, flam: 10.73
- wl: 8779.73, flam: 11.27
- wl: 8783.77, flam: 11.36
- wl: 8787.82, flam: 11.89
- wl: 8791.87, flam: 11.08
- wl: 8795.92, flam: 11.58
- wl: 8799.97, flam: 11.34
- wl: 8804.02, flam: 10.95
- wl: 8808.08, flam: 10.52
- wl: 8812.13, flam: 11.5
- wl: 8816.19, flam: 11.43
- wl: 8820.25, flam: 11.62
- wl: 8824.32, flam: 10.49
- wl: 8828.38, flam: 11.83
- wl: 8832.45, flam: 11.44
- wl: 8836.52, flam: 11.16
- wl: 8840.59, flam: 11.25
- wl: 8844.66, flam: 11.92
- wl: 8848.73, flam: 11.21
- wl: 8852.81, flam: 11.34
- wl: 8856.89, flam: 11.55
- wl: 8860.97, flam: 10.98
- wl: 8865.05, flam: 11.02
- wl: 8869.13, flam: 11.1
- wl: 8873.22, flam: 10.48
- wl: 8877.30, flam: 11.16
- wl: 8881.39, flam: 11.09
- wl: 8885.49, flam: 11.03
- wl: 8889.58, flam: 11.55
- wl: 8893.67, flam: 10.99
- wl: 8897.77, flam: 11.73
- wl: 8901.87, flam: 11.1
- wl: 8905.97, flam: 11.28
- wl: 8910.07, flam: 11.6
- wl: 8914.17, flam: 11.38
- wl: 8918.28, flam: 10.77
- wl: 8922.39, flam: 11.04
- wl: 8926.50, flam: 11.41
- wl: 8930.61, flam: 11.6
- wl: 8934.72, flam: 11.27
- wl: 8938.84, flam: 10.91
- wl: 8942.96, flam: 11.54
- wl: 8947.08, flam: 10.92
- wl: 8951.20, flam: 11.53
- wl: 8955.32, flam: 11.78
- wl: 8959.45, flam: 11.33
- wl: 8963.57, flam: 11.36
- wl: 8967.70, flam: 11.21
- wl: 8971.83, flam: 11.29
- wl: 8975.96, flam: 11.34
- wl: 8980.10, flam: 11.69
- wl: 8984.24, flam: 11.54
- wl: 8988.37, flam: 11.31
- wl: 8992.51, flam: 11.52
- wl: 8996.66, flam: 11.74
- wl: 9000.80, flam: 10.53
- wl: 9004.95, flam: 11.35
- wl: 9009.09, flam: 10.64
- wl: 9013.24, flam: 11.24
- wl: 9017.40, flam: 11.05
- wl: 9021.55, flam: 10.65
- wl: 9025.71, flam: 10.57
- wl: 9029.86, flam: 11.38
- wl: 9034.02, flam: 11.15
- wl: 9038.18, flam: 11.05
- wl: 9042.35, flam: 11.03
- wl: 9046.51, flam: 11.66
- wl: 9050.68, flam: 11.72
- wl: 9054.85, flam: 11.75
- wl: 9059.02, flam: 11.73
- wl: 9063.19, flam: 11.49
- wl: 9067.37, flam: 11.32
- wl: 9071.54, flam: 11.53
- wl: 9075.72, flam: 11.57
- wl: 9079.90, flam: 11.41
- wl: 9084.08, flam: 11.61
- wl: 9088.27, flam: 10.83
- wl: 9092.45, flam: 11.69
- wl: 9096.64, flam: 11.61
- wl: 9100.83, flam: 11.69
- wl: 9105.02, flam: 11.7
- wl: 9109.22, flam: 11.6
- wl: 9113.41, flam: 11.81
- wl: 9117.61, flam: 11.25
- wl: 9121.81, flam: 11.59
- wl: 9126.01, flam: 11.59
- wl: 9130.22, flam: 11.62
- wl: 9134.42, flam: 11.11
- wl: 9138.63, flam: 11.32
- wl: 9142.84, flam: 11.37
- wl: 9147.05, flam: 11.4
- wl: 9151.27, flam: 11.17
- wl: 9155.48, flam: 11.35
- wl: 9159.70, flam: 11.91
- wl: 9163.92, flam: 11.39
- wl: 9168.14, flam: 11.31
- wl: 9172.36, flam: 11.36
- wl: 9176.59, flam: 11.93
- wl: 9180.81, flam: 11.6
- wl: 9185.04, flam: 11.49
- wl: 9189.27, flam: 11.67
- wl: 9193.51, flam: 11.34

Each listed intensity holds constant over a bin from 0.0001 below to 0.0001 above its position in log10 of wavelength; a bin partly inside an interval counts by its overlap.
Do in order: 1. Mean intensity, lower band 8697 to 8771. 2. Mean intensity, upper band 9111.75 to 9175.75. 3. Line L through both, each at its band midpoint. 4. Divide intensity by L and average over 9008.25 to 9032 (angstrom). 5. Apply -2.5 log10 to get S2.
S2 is 0.04 mag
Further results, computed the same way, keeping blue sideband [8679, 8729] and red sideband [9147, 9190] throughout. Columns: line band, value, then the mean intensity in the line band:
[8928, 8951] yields 0.001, 11.3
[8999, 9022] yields 0.041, 10.9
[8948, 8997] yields -0.013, 11.4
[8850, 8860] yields -0.017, 11.4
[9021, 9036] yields 0.039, 11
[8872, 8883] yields 0.027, 10.9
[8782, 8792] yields -0.036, 11.5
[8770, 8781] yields 0.003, 11.1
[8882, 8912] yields -0.007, 11.3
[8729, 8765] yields -0.014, 11.2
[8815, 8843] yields -0.014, 11.3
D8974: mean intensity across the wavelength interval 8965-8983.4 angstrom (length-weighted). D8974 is 11.4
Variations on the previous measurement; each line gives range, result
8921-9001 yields 11.4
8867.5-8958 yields 11.2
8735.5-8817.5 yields 11.3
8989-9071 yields 11.2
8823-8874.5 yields 11.2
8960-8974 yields 11.3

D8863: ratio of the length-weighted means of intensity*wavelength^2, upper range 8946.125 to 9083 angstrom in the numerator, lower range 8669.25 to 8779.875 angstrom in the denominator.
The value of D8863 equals 1.08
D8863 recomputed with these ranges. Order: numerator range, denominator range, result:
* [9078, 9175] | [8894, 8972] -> 1.06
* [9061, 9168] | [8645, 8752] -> 1.15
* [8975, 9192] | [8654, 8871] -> 1.10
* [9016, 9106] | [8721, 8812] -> 1.08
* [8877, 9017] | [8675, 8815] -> 1.06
